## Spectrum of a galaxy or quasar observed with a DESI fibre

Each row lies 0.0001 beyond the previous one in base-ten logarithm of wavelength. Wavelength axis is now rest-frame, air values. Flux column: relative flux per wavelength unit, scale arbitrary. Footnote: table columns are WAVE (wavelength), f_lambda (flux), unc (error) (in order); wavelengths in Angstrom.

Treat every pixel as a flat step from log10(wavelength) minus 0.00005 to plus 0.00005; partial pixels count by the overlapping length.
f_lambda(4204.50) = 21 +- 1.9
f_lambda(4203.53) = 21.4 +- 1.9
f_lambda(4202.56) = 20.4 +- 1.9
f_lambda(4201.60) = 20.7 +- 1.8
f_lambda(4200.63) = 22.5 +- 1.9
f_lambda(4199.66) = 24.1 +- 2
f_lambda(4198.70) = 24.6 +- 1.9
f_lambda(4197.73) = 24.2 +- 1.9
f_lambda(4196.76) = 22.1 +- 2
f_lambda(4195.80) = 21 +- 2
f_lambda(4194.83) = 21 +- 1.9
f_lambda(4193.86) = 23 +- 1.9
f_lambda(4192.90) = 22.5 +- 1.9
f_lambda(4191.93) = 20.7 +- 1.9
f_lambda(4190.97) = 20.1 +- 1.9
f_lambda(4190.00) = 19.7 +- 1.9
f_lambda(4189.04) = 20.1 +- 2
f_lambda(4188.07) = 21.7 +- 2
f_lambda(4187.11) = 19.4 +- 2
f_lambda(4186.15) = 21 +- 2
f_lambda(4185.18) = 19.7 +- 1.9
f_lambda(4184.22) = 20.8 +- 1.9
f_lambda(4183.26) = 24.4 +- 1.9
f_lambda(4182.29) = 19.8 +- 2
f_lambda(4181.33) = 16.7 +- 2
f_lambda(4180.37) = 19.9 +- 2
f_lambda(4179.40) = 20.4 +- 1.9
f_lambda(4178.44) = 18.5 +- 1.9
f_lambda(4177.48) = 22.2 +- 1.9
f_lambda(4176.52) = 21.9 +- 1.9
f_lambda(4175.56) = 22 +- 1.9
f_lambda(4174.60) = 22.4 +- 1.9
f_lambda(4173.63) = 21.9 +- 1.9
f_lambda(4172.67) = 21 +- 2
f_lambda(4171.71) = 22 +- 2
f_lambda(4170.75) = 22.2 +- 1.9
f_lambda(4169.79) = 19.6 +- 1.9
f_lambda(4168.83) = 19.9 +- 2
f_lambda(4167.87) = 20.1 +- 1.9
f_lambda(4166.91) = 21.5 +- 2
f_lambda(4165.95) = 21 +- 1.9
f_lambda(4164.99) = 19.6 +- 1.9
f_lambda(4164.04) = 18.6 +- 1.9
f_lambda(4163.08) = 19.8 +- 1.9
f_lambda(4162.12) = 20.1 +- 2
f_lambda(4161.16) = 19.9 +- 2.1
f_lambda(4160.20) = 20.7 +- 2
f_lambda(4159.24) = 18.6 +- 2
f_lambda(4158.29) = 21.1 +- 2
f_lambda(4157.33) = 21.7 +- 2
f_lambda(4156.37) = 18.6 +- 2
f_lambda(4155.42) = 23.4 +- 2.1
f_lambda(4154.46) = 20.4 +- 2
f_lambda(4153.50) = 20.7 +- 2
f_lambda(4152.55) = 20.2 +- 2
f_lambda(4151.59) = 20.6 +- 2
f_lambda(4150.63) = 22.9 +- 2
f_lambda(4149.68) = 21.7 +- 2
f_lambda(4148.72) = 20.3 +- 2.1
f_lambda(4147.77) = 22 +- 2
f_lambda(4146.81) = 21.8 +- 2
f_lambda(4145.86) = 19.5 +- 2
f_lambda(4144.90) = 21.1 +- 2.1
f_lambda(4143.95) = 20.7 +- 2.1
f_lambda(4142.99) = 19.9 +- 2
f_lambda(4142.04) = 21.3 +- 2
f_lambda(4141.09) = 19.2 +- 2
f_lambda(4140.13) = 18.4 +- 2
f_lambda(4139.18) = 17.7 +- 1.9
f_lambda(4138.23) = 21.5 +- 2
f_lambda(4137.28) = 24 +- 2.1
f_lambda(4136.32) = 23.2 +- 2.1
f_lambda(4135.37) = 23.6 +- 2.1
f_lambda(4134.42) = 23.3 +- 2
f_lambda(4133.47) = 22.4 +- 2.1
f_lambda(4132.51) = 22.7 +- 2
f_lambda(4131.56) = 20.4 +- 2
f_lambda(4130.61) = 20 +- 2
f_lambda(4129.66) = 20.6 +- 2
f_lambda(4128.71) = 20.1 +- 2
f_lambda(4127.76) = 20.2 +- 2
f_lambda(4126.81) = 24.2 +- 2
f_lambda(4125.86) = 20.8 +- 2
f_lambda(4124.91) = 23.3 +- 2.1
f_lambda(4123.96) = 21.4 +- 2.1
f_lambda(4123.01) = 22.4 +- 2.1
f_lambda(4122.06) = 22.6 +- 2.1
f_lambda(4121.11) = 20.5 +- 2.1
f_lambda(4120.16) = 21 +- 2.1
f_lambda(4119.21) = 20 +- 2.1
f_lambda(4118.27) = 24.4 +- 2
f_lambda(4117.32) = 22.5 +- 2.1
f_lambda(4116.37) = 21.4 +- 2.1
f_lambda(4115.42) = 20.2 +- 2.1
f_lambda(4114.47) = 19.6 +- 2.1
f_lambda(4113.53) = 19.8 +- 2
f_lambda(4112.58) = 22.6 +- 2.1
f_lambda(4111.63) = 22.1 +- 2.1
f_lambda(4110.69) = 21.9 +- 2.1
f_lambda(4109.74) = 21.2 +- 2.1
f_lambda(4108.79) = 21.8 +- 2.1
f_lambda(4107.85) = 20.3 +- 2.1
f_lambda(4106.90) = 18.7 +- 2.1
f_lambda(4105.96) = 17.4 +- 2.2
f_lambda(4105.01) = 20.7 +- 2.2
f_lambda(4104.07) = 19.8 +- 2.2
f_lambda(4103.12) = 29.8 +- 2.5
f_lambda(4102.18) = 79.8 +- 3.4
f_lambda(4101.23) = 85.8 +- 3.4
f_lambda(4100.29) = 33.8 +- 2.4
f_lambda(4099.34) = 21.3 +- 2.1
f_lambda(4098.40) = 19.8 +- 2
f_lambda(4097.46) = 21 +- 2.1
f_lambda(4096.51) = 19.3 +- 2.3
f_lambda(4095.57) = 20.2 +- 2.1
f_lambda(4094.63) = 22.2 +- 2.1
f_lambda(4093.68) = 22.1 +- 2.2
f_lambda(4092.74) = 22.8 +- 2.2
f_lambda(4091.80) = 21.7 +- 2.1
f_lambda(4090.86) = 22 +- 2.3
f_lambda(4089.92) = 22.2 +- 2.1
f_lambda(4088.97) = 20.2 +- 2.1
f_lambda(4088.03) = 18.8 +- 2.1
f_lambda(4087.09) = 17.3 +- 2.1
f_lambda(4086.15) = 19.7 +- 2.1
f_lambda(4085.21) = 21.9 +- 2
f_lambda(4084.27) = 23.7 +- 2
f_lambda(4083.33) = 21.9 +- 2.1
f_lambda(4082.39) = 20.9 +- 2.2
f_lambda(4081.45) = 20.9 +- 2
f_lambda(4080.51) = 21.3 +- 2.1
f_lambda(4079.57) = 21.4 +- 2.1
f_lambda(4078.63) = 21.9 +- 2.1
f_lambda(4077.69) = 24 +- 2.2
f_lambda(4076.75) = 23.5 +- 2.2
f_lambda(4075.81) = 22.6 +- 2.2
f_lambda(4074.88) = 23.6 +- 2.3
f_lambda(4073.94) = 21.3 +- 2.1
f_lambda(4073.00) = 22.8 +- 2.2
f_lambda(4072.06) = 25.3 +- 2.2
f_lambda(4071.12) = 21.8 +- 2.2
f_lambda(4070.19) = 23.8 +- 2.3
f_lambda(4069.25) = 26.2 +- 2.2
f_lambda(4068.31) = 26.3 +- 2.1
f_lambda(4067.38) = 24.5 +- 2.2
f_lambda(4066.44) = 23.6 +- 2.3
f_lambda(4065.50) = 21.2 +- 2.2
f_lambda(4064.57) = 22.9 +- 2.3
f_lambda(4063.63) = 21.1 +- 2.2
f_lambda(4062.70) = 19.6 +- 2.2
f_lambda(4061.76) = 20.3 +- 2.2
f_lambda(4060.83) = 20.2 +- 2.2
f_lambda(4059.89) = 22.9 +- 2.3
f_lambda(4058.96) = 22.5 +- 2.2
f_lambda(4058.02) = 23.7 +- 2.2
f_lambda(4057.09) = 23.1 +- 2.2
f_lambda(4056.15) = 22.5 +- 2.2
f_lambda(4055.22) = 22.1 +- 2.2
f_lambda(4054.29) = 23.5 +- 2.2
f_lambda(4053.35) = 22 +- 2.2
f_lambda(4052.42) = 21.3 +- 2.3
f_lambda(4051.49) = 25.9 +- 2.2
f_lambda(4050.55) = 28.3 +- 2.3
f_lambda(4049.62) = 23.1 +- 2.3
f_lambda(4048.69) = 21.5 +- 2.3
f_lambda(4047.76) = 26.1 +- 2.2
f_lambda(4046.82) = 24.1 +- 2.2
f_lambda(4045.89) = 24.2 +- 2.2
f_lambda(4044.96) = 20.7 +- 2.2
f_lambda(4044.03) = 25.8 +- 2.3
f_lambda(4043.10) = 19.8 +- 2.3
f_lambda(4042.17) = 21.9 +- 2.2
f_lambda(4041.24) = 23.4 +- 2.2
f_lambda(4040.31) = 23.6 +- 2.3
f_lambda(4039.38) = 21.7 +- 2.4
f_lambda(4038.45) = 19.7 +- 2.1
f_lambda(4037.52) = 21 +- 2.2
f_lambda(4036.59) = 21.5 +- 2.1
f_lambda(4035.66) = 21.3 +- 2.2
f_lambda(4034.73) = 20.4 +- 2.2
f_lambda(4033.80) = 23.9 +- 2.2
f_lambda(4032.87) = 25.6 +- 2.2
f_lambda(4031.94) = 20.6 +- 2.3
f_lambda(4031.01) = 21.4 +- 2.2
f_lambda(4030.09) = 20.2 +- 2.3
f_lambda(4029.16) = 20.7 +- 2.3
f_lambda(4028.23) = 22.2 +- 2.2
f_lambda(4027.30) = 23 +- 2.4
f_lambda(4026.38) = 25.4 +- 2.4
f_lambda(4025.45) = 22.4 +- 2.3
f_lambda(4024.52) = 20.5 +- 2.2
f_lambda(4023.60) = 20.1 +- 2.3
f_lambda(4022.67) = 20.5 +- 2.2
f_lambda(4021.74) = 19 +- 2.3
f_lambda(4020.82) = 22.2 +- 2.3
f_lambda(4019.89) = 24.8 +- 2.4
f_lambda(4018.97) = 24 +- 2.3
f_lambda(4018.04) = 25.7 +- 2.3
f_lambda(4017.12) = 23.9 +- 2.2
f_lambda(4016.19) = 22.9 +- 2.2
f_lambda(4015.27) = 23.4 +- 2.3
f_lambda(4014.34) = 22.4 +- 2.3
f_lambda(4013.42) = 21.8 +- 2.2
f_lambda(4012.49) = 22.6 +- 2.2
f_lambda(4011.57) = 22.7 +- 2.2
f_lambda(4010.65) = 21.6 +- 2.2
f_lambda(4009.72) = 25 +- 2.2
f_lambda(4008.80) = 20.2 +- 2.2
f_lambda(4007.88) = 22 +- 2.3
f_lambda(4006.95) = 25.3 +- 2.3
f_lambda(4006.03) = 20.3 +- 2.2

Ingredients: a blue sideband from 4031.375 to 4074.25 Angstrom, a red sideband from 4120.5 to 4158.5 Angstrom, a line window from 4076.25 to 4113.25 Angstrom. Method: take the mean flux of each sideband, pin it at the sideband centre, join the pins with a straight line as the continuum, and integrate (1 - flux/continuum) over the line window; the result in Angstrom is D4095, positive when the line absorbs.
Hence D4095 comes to -4.6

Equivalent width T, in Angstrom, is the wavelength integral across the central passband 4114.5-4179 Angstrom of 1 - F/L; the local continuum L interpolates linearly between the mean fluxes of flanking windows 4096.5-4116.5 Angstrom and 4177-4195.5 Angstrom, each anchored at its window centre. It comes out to 7.6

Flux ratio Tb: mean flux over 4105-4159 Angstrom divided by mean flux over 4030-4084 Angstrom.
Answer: 0.93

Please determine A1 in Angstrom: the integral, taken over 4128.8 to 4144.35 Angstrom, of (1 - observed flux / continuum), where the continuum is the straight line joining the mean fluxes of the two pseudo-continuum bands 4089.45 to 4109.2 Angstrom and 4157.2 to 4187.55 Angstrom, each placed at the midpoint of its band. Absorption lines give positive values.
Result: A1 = 1.90 Angstrom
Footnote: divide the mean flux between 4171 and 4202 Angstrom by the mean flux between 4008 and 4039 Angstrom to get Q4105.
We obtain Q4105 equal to 0.96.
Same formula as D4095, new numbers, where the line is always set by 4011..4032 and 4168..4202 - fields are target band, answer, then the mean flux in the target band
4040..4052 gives -0.8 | 23.7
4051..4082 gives -1.0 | 22.7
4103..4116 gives 0.5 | 20.9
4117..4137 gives -0.3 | 21.9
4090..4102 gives -3.8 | 28.8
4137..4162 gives 0.9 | 20.7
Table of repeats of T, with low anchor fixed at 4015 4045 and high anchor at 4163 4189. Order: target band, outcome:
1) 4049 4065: -0.50 Angstrom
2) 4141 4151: 0.00 Angstrom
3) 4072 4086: -0.39 Angstrom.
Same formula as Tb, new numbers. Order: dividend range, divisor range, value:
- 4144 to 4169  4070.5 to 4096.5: 0.95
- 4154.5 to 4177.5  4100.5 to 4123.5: 0.78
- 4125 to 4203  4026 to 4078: 0.92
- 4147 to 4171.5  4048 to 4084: 0.91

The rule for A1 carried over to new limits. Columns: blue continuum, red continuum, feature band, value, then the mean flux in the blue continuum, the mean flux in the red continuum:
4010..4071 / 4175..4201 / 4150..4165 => 0.8 Angstrom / 22.6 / 21.3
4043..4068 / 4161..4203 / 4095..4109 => -4.9 Angstrom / 22.9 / 21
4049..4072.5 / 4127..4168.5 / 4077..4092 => 0.8 Angstrom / 23.1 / 20.8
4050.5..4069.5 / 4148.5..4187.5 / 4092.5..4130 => -5.0 Angstrom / 22.9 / 20.7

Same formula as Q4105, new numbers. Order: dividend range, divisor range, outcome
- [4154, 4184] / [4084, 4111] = 0.80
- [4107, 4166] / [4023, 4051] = 0.94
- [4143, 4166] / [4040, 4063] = 0.90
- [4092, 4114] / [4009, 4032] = 1.21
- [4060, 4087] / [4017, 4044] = 1.01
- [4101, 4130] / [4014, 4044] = 1.12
